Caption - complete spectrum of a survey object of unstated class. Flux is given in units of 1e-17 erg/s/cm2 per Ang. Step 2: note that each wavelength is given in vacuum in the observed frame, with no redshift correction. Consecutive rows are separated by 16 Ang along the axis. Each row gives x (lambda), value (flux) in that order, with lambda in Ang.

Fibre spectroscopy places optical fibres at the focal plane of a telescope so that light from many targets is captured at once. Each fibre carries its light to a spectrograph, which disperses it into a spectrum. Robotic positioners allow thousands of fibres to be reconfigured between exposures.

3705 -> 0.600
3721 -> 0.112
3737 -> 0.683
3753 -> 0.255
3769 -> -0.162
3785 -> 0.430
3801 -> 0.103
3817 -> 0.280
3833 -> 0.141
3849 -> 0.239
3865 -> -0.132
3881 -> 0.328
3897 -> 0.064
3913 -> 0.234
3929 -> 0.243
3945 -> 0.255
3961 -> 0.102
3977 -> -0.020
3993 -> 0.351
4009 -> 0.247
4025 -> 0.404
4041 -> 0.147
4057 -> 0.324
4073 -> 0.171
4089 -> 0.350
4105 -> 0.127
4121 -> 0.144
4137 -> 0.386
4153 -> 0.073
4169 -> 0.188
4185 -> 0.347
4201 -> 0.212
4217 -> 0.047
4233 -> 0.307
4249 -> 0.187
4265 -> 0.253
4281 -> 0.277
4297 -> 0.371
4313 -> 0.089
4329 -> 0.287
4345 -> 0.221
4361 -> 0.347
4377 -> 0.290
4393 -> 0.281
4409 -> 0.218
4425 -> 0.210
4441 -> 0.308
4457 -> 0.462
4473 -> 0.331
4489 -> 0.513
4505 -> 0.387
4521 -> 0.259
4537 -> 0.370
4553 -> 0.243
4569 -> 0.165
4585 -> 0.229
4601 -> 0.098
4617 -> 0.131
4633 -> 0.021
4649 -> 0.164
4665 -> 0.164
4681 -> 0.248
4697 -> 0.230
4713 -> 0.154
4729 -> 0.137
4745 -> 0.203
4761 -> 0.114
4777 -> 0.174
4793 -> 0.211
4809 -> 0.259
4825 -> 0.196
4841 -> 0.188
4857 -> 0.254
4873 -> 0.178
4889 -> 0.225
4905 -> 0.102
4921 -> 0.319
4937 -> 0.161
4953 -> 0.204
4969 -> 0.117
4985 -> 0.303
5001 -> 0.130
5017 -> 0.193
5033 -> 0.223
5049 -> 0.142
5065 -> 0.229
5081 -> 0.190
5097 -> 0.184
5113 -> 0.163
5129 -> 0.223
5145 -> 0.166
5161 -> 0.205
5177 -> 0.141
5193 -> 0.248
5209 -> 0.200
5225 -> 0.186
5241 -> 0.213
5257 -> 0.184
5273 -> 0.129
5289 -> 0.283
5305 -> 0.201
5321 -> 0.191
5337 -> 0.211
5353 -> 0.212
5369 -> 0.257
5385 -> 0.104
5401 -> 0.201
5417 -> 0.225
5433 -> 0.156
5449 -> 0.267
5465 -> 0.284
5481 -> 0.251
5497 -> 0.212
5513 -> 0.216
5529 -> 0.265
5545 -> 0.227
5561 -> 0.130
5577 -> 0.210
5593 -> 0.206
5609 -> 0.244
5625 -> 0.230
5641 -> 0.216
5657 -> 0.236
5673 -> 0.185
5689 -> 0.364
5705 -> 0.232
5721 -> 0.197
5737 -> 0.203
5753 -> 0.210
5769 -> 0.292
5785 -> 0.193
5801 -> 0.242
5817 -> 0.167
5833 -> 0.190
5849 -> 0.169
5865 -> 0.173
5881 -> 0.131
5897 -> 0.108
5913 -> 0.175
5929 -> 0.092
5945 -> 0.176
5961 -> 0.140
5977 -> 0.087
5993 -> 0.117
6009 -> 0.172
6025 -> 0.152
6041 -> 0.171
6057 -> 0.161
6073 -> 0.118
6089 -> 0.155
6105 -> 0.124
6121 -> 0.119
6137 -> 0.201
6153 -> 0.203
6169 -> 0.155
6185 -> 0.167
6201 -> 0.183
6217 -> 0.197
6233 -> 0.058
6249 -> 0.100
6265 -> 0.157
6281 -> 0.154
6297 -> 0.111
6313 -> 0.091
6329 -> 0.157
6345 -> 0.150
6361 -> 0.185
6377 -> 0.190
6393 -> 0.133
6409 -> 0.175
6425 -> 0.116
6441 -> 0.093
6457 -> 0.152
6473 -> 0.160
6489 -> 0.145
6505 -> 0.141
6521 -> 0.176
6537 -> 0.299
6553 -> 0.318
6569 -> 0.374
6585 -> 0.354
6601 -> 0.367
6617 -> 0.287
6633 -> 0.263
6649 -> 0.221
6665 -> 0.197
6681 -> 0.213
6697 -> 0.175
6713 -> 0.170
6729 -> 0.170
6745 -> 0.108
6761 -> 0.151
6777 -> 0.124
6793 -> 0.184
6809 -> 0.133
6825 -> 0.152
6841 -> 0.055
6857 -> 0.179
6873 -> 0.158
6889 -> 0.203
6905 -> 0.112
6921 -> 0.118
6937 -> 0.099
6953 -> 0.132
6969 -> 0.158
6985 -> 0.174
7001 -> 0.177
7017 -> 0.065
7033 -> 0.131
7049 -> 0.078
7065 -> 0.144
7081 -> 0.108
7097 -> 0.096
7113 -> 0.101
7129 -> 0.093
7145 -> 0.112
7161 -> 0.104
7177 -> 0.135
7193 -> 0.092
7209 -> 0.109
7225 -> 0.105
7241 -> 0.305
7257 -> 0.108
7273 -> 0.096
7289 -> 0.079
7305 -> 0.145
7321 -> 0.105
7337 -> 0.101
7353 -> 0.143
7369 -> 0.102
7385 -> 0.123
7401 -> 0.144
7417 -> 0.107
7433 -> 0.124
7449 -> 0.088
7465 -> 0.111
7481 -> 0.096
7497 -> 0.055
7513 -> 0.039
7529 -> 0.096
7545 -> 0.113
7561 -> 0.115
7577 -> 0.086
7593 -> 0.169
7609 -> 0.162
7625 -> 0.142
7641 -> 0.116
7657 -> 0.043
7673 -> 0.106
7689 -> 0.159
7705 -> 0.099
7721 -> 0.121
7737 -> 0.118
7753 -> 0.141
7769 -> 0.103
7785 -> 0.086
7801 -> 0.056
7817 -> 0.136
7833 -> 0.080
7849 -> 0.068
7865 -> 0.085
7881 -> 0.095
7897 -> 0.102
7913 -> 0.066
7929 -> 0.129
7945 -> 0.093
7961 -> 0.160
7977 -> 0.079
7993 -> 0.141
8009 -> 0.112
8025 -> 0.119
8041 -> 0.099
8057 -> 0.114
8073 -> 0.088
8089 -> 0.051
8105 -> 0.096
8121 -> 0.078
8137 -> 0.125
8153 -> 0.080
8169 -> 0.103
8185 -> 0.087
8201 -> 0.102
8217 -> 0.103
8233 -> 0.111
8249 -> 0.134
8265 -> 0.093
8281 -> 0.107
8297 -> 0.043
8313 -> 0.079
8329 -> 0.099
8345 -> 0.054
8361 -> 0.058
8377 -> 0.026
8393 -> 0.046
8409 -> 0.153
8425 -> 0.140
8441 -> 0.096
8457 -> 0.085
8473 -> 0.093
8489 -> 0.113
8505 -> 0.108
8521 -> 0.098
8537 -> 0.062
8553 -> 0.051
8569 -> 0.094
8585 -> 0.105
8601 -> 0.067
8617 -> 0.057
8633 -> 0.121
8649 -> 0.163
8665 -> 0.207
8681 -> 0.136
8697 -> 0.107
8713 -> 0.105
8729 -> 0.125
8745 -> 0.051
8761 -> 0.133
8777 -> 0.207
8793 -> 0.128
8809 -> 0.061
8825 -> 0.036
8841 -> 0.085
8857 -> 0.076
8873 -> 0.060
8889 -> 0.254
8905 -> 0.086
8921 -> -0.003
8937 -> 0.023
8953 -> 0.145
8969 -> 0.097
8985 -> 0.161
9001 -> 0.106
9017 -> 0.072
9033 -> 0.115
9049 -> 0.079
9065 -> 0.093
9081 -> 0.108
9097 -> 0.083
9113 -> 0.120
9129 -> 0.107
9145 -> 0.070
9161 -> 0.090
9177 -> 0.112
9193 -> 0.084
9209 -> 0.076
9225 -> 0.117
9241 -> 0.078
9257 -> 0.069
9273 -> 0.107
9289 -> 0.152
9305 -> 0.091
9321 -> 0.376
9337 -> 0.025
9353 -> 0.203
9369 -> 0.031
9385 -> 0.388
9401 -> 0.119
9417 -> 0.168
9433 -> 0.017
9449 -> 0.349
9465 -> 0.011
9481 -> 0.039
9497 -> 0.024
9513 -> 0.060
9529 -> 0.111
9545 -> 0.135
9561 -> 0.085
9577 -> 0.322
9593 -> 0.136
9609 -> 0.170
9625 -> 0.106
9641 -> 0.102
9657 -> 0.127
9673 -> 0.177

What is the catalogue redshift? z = 1.36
